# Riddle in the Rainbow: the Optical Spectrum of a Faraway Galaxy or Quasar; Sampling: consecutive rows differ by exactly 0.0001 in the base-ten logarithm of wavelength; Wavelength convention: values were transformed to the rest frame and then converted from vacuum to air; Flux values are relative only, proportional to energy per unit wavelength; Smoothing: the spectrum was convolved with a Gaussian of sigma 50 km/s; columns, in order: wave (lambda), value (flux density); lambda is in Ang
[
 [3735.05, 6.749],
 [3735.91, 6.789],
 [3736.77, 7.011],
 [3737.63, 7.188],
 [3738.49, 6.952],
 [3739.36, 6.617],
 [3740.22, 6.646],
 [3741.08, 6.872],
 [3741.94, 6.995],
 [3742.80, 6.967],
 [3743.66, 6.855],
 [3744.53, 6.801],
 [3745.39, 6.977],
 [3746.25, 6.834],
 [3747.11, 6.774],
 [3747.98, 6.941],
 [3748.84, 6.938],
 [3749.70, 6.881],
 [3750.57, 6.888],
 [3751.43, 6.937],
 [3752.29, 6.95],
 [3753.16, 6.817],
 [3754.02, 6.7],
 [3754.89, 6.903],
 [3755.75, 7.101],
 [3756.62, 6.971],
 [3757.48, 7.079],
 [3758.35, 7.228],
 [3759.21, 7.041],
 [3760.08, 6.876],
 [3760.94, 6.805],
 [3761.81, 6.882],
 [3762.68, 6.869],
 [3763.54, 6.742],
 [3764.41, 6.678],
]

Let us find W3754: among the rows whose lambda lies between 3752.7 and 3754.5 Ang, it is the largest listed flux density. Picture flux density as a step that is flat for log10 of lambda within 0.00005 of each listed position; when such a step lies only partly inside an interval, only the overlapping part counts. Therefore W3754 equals 6.817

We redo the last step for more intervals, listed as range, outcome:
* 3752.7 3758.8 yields 7.228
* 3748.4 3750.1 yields 6.938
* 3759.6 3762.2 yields 6.882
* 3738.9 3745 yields 6.995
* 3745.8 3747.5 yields 6.834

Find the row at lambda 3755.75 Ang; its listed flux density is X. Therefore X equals 7.101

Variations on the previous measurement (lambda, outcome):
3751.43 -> 6.937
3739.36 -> 6.617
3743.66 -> 6.855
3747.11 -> 6.774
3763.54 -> 6.742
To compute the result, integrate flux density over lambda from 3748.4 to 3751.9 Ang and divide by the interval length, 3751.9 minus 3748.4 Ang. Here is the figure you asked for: 6.93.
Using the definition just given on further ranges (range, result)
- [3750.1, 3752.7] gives 6.93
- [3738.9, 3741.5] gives 6.7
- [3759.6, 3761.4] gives 6.84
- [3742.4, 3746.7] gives 6.89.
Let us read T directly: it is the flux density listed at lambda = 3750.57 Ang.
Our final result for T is 6.888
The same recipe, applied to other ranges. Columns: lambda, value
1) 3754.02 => 6.7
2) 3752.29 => 6.95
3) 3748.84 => 6.938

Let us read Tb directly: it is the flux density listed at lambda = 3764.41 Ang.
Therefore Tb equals 6.678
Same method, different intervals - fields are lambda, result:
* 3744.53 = 6.801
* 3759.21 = 7.041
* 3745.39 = 6.977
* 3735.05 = 6.749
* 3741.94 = 6.995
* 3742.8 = 6.967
